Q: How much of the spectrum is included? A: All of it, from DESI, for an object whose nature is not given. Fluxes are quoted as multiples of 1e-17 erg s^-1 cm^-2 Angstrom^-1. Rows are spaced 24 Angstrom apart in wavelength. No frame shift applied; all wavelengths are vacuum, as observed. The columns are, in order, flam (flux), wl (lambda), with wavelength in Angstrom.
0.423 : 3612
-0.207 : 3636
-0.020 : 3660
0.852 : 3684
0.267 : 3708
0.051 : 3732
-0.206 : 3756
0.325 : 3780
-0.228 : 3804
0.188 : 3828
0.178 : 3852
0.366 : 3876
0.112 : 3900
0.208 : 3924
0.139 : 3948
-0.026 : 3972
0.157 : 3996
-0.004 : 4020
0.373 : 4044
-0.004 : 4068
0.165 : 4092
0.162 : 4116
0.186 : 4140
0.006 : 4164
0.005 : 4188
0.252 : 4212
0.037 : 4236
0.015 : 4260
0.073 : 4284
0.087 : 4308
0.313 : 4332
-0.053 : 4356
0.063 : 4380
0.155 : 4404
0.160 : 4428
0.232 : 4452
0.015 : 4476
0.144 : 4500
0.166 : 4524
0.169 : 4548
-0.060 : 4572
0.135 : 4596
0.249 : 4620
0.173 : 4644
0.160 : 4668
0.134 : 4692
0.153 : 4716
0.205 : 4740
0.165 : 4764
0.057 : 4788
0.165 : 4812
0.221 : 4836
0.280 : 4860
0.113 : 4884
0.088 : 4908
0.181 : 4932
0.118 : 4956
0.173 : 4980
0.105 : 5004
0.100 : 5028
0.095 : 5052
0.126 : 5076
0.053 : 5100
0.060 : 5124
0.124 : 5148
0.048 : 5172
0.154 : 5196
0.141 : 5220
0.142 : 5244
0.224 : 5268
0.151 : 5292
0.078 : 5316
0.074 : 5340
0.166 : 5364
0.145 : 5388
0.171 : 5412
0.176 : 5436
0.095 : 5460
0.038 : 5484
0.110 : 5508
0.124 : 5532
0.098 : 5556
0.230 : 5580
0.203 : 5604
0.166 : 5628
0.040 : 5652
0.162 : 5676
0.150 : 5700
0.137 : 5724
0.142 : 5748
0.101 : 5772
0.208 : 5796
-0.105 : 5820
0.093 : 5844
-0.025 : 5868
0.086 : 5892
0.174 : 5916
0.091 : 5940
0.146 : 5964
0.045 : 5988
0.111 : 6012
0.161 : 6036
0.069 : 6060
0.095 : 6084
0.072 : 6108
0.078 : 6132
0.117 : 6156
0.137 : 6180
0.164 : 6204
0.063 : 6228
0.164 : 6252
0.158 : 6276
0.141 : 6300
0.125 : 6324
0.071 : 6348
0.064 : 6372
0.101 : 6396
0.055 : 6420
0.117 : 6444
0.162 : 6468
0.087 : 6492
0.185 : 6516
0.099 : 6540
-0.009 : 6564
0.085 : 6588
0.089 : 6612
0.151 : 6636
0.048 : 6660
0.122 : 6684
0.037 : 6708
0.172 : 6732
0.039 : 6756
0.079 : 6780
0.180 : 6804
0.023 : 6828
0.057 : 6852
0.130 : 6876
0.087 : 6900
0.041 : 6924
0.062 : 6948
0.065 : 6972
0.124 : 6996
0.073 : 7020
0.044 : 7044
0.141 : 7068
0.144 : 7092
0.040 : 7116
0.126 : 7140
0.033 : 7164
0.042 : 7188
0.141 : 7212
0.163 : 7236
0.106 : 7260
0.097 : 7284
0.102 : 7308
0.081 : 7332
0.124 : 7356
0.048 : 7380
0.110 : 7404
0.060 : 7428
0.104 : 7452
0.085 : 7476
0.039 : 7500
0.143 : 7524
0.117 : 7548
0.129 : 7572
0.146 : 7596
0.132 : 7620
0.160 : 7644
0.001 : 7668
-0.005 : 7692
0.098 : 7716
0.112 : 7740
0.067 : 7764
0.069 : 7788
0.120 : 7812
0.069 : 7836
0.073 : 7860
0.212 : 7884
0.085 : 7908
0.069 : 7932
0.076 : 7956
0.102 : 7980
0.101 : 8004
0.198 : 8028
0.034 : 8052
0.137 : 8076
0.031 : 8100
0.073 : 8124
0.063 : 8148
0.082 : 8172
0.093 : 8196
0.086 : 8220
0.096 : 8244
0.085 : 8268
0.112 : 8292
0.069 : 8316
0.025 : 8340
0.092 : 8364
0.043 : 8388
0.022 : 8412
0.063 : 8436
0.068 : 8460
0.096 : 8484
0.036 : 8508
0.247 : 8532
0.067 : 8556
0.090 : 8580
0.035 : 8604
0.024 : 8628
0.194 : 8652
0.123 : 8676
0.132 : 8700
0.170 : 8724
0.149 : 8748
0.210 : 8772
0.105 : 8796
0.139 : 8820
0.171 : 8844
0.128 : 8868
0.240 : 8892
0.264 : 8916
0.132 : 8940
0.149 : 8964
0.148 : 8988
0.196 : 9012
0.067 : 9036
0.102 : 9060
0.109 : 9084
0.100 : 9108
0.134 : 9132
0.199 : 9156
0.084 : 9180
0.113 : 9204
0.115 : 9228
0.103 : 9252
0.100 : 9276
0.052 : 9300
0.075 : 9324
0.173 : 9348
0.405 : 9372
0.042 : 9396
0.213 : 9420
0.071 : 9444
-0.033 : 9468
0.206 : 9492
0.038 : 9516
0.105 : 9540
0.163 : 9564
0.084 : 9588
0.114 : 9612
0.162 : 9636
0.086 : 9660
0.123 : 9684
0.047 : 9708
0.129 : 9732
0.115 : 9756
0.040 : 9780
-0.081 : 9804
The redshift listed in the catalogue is 0.30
